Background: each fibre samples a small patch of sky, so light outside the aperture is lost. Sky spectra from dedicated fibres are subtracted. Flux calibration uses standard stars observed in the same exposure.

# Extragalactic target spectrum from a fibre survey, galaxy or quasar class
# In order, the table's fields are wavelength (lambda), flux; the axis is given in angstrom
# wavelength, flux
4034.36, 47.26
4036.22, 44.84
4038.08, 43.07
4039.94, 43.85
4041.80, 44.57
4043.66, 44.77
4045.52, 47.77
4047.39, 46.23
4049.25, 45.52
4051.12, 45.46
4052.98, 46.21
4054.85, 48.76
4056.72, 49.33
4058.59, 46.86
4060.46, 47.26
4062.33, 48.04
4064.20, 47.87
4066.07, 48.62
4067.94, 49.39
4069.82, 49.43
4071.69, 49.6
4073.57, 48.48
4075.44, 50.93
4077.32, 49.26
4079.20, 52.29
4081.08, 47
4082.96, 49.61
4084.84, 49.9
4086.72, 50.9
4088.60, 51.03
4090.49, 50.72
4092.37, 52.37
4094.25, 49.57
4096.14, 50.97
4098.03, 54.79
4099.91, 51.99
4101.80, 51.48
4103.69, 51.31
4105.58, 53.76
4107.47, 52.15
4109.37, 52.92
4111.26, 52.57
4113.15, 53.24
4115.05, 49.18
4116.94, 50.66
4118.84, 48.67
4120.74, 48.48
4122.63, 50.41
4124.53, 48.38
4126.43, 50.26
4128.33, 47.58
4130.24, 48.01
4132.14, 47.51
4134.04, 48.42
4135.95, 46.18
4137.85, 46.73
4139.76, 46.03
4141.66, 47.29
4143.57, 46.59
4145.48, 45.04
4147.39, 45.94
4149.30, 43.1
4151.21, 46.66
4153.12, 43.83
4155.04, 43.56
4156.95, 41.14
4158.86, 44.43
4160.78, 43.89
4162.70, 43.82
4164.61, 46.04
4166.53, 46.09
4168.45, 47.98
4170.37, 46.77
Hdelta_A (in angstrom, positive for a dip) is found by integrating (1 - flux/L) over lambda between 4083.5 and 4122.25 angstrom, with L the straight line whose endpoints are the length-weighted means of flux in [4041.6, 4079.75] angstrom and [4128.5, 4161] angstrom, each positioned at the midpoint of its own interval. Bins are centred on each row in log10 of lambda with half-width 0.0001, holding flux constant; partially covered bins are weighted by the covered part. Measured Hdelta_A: -3.7 angstrom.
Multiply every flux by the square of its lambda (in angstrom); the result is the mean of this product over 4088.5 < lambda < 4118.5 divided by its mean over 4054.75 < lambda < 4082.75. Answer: 1.1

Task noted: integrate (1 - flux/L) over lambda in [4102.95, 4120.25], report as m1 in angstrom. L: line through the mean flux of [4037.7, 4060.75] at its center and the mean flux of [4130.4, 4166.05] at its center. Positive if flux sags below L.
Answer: -2.2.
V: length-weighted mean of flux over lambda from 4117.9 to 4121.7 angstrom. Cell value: 48.7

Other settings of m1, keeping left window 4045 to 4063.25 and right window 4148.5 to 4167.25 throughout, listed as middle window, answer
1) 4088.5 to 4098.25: -1.1 angstrom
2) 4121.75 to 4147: -1.5 angstrom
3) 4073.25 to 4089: -1.2 angstrom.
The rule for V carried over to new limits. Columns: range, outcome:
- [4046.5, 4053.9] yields 45.9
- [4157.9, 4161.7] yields 44.2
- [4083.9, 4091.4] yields 50.6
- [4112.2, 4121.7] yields 50.1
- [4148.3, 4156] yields 44.3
